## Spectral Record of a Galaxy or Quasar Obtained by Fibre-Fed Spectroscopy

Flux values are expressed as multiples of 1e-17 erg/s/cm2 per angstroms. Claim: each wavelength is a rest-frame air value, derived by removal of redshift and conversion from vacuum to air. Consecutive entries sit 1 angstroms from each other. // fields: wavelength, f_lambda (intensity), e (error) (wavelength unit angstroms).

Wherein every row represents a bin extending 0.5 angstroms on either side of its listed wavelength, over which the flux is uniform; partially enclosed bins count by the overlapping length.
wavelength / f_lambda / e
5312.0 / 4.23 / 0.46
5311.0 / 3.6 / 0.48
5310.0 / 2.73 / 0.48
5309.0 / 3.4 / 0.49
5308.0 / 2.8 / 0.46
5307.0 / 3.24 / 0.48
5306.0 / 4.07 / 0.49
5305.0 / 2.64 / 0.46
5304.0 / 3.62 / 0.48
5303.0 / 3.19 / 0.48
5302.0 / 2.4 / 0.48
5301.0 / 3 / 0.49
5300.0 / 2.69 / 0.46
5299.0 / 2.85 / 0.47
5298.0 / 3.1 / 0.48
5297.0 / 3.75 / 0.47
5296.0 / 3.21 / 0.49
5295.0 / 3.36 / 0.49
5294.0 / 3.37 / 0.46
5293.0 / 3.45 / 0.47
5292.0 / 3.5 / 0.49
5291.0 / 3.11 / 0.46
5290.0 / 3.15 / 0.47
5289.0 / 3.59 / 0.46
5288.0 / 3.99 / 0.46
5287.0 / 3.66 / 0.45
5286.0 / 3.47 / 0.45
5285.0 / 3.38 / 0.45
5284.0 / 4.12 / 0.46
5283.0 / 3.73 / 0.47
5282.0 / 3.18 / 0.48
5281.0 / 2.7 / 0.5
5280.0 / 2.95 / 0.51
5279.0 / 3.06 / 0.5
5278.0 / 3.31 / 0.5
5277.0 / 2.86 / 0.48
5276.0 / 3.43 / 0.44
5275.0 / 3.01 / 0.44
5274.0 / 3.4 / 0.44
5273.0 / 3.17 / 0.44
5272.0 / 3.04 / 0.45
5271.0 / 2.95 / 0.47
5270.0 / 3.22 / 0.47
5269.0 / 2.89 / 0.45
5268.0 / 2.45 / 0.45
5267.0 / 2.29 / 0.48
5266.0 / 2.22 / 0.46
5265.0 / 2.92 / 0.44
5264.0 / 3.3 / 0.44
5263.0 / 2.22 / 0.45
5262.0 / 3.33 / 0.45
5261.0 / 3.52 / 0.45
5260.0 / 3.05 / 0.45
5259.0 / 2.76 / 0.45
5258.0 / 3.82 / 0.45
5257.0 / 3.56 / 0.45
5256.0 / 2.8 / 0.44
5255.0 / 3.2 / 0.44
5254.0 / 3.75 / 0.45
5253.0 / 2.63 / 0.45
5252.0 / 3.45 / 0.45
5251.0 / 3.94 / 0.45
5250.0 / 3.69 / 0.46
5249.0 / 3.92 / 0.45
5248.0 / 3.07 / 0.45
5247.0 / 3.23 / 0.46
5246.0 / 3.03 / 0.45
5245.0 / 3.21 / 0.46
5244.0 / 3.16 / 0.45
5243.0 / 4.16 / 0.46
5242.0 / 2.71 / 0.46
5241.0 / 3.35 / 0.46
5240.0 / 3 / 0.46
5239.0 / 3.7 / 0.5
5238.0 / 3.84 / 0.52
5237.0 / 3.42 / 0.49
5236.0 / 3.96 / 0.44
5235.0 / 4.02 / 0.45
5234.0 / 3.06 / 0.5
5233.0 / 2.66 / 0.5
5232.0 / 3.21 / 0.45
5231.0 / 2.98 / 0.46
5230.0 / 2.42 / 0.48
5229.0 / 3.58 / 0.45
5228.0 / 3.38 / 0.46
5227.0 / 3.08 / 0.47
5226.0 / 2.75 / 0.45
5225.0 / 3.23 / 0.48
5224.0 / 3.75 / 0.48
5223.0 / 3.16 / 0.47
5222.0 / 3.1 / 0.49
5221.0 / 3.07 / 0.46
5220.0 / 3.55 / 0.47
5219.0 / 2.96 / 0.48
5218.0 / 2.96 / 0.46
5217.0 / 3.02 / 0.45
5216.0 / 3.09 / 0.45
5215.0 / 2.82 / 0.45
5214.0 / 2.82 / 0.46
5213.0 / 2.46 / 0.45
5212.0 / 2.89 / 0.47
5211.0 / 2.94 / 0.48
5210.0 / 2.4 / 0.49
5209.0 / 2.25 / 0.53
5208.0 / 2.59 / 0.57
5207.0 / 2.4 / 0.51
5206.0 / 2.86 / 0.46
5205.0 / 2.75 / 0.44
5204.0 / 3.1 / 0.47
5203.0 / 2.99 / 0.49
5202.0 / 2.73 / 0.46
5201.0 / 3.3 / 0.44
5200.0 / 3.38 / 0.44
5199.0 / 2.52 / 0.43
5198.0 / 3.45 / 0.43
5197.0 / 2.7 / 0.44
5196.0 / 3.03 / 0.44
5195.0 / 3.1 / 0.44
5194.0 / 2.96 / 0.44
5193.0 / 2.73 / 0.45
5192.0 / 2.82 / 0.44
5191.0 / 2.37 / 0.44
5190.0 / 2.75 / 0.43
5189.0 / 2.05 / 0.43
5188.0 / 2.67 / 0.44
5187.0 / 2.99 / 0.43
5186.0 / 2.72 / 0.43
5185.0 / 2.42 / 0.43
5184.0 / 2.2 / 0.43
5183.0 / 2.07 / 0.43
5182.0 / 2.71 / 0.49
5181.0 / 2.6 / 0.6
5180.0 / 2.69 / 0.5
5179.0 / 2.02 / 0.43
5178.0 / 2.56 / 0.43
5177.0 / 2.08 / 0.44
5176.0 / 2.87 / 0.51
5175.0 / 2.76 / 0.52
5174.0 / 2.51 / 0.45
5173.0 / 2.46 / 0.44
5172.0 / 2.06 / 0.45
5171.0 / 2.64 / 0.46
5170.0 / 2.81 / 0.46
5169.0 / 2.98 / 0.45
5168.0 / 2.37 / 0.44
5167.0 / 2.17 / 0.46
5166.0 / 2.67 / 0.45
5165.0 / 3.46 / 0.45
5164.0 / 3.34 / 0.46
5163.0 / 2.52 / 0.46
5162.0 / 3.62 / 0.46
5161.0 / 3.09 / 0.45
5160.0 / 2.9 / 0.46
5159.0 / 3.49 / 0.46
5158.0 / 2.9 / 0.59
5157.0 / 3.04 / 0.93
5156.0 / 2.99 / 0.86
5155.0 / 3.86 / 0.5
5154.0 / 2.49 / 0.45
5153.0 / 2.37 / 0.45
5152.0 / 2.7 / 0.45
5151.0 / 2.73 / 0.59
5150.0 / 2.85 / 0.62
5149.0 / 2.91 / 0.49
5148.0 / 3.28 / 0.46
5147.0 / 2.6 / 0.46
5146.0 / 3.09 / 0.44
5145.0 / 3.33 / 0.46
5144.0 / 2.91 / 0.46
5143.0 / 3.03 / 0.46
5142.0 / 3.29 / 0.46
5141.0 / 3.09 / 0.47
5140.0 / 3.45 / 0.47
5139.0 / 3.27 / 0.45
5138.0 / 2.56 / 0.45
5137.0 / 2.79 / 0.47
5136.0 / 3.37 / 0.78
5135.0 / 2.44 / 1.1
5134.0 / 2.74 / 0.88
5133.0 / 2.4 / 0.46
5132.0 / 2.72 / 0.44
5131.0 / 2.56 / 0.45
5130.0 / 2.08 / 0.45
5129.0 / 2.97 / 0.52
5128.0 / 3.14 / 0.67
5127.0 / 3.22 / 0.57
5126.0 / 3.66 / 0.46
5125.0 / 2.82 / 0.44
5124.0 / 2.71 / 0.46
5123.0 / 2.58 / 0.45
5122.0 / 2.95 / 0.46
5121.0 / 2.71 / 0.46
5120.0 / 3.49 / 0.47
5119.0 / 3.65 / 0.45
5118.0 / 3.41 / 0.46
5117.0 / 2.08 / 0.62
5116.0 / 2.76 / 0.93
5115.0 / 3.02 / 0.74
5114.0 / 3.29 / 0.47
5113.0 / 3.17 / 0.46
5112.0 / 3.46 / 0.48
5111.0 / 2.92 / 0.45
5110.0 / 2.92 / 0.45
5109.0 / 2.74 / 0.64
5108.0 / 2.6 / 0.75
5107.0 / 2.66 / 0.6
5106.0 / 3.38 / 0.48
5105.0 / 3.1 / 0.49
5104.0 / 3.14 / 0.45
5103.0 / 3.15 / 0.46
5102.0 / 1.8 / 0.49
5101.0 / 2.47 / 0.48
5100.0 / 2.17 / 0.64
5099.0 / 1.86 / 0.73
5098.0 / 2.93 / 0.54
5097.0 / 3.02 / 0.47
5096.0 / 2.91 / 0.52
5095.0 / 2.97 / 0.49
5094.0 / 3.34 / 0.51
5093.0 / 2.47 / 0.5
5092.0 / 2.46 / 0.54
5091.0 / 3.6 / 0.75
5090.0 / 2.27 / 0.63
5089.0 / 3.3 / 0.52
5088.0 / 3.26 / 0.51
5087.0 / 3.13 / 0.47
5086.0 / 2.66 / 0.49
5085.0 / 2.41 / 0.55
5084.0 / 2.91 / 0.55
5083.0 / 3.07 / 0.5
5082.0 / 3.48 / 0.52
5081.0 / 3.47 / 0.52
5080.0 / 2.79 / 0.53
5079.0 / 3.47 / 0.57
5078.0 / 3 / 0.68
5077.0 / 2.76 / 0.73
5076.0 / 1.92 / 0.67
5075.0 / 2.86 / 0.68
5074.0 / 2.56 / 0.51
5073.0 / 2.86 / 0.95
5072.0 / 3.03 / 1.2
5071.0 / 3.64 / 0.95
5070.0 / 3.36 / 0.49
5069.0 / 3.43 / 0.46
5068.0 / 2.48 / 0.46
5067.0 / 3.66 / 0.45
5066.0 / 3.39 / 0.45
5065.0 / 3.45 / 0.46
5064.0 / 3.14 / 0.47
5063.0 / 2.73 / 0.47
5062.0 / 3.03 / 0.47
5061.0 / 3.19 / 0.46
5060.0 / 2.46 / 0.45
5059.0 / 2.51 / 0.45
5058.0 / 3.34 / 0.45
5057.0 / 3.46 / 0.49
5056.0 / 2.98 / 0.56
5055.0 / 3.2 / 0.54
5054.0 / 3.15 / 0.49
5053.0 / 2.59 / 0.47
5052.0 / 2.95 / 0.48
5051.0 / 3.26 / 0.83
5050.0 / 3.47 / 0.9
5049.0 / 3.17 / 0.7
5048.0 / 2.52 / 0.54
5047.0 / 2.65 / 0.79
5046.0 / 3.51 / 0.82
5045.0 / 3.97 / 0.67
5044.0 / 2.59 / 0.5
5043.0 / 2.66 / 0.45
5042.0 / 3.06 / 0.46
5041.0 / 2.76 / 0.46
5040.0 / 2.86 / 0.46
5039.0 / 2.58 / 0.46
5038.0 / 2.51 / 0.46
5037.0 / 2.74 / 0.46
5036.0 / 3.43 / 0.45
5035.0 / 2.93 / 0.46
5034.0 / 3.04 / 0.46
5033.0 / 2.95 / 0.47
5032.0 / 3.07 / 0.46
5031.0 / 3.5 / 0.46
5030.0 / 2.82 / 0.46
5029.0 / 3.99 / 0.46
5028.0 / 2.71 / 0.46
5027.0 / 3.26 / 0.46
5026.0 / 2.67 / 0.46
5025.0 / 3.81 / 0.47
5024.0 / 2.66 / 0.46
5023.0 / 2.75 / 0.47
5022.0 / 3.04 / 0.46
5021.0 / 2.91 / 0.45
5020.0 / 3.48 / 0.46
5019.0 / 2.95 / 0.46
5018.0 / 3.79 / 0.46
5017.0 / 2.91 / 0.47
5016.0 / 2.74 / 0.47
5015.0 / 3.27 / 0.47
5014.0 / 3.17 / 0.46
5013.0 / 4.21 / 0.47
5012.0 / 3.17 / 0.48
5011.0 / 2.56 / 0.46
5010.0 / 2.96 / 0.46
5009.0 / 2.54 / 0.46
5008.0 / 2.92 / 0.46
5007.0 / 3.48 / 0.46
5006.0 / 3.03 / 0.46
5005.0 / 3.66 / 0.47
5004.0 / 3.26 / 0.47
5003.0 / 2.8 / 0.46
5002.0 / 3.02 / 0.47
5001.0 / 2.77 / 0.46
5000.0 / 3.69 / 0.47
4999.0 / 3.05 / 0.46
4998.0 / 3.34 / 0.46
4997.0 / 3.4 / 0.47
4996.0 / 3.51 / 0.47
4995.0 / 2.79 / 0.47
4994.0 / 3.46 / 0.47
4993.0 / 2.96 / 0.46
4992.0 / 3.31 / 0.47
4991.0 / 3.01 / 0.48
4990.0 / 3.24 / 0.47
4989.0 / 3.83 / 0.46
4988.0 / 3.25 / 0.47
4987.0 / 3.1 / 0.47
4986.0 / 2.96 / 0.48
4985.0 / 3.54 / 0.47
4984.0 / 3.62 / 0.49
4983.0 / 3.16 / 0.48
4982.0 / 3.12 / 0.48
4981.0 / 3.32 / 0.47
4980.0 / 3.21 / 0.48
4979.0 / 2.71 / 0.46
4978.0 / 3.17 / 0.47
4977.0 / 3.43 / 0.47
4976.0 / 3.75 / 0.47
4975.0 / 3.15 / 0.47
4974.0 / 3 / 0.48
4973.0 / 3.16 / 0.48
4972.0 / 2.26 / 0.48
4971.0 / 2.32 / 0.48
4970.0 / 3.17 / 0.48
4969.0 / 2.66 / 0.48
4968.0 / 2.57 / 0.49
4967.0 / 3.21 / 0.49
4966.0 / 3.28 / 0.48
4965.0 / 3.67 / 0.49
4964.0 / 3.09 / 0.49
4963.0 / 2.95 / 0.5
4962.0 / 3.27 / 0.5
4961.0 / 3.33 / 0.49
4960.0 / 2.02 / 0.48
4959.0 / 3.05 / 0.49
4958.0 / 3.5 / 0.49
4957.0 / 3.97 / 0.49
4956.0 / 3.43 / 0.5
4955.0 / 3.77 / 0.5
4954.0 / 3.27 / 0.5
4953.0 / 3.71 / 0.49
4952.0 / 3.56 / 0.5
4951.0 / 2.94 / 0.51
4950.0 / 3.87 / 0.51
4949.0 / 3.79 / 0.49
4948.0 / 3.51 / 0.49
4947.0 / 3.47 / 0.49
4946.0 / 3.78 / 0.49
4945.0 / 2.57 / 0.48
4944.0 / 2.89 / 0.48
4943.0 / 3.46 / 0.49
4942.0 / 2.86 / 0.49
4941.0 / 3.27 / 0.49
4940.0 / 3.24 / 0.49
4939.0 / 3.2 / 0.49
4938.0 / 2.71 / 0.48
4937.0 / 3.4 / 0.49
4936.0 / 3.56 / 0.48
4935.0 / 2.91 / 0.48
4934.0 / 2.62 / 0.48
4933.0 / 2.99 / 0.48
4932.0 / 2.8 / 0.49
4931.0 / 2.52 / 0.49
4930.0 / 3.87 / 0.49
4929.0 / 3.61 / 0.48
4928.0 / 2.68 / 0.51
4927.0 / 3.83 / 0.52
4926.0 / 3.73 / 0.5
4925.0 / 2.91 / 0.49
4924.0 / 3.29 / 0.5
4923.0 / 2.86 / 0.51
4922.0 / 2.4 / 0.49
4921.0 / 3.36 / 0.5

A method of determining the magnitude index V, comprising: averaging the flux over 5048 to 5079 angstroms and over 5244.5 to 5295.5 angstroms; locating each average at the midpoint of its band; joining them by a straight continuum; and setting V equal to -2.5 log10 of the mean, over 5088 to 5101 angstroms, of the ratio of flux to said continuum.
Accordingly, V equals 0.104 mag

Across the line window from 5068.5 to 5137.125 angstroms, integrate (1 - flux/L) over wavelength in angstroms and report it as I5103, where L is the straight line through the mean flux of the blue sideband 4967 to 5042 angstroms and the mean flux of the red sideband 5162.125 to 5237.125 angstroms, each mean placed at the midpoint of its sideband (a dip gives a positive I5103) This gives 1.5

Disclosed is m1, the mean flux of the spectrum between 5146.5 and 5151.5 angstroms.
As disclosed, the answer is 2.87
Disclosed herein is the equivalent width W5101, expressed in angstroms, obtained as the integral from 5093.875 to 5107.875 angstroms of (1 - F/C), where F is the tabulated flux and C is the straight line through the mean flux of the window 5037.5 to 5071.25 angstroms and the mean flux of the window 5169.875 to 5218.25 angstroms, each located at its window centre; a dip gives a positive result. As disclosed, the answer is 0.8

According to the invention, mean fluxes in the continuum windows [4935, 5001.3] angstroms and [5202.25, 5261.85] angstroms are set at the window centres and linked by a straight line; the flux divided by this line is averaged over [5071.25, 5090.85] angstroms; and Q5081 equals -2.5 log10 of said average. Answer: 0.09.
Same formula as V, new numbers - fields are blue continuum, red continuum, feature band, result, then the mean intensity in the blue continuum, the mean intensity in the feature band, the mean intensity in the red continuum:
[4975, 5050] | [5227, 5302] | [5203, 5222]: 0.13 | 3.13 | 2.84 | 3.23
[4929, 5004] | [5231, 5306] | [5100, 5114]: 0.12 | 3.19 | 2.87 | 3.24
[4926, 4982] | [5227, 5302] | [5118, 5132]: 0.08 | 3.19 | 2.97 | 3.23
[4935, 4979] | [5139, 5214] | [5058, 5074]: -0.03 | 3.21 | 3.08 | 2.8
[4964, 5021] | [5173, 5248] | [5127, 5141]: 0.07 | 3.16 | 2.83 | 2.93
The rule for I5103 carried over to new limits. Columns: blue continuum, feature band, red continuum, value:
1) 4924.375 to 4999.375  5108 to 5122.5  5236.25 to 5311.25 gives 0.9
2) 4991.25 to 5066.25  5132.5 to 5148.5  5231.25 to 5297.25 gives 1.0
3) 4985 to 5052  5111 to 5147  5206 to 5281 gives 1.6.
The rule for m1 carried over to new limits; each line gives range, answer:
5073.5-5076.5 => 2.45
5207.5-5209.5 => 2.42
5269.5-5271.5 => 3.08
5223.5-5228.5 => 3.24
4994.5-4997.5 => 3.23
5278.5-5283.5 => 3.12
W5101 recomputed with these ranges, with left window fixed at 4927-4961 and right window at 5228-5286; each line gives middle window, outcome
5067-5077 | 0.9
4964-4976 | 0.9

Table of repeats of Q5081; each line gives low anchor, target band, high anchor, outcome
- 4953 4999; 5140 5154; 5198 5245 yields 0.06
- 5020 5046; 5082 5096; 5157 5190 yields -0.02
